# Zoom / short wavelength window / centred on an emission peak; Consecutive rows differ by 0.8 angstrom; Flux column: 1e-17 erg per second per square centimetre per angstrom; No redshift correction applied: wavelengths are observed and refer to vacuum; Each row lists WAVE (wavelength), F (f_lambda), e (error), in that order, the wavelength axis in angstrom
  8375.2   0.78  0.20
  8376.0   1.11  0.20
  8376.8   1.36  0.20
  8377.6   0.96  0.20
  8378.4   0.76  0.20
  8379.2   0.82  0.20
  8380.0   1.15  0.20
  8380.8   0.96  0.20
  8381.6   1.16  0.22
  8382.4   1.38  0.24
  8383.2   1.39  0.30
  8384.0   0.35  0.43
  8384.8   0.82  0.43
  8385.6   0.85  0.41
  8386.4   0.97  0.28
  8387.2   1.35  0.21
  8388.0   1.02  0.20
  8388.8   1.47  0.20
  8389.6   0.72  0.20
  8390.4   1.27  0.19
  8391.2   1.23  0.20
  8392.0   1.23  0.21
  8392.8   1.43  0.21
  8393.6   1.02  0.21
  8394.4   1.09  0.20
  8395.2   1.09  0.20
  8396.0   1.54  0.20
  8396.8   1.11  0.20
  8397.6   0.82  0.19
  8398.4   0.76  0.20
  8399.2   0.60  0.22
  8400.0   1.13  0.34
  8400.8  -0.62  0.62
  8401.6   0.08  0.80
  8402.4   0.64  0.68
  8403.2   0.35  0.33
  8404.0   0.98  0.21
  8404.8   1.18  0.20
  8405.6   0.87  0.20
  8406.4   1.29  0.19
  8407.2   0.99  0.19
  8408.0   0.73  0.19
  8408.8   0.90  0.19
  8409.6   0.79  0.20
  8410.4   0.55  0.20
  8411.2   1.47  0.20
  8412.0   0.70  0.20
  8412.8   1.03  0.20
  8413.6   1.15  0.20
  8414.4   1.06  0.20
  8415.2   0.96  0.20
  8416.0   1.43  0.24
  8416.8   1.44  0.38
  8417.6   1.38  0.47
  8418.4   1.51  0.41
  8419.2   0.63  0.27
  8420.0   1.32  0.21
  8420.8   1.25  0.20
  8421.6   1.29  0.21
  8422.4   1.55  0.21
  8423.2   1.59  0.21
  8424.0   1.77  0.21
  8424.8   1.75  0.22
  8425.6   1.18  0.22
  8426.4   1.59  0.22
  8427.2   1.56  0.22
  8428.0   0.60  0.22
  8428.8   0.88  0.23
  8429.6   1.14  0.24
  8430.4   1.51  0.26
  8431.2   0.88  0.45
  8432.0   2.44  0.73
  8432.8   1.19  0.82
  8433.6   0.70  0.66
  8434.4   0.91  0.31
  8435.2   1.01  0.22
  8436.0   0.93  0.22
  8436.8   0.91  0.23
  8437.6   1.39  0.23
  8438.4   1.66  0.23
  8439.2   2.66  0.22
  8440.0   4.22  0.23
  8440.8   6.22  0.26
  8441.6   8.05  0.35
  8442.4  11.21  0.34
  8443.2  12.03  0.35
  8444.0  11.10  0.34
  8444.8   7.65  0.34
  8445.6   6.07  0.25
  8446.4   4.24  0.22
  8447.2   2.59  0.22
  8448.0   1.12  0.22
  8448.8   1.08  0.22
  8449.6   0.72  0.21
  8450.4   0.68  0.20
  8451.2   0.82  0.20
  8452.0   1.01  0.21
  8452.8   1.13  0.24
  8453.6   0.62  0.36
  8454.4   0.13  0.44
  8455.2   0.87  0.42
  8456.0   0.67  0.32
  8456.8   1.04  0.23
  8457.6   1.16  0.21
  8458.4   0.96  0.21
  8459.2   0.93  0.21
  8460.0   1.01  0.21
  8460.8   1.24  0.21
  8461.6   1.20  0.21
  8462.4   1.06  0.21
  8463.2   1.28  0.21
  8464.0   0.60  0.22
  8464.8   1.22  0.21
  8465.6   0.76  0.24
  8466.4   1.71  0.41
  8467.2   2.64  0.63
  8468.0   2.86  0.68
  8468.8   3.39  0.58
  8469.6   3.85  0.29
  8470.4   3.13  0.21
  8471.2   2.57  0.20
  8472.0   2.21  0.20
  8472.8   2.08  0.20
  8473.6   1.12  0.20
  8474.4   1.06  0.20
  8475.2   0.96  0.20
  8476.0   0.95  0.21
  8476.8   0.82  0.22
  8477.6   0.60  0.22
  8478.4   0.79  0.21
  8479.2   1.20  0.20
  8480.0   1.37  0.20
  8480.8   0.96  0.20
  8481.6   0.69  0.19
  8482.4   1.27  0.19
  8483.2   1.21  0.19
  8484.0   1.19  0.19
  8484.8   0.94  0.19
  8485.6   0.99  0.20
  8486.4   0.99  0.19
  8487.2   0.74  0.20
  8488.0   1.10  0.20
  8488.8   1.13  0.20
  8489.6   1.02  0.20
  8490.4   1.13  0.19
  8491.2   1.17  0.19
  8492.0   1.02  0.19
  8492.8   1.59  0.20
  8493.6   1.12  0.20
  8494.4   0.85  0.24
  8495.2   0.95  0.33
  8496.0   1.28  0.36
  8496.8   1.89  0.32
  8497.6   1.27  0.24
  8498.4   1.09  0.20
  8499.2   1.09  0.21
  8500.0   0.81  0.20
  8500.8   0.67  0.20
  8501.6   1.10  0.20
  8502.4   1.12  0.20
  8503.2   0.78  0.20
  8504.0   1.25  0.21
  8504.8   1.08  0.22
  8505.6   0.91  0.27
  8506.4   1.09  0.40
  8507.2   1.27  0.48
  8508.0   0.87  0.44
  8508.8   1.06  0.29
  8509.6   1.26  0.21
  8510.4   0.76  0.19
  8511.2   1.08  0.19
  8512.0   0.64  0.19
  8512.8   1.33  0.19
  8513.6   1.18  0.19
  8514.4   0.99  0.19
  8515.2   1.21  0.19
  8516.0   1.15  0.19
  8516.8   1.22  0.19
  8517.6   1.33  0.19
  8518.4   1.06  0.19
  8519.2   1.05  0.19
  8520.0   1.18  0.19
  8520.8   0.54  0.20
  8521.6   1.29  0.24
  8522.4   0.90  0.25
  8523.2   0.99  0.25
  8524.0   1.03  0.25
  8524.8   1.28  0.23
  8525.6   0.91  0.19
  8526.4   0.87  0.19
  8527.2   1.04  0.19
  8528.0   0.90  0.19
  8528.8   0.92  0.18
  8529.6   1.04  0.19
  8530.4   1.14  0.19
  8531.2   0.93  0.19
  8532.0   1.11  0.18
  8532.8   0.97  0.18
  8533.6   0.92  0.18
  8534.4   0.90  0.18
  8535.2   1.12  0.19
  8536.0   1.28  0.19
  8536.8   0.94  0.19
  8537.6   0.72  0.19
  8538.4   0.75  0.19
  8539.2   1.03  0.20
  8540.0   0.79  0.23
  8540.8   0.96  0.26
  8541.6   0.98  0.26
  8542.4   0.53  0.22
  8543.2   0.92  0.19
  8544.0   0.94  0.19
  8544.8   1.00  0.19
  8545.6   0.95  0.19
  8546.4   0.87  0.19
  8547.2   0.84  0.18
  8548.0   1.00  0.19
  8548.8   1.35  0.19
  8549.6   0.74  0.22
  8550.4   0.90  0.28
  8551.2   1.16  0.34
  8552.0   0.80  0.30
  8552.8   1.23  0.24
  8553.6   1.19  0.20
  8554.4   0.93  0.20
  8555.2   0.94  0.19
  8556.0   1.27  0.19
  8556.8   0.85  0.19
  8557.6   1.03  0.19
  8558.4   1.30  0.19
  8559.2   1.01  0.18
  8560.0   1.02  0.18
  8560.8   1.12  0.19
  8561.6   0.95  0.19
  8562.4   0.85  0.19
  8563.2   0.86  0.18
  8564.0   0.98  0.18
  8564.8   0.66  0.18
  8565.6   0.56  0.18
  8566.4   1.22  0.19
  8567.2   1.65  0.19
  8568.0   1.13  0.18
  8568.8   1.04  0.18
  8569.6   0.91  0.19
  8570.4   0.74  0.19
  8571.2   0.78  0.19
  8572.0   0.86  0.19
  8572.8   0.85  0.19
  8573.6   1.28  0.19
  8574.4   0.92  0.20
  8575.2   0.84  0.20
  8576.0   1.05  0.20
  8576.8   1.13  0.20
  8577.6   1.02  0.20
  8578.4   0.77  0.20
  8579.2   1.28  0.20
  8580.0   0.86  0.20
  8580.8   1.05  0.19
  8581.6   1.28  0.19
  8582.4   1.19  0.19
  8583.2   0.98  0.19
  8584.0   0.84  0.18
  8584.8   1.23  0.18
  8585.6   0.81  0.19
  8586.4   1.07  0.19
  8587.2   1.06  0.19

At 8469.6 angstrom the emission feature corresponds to [N II] 6583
